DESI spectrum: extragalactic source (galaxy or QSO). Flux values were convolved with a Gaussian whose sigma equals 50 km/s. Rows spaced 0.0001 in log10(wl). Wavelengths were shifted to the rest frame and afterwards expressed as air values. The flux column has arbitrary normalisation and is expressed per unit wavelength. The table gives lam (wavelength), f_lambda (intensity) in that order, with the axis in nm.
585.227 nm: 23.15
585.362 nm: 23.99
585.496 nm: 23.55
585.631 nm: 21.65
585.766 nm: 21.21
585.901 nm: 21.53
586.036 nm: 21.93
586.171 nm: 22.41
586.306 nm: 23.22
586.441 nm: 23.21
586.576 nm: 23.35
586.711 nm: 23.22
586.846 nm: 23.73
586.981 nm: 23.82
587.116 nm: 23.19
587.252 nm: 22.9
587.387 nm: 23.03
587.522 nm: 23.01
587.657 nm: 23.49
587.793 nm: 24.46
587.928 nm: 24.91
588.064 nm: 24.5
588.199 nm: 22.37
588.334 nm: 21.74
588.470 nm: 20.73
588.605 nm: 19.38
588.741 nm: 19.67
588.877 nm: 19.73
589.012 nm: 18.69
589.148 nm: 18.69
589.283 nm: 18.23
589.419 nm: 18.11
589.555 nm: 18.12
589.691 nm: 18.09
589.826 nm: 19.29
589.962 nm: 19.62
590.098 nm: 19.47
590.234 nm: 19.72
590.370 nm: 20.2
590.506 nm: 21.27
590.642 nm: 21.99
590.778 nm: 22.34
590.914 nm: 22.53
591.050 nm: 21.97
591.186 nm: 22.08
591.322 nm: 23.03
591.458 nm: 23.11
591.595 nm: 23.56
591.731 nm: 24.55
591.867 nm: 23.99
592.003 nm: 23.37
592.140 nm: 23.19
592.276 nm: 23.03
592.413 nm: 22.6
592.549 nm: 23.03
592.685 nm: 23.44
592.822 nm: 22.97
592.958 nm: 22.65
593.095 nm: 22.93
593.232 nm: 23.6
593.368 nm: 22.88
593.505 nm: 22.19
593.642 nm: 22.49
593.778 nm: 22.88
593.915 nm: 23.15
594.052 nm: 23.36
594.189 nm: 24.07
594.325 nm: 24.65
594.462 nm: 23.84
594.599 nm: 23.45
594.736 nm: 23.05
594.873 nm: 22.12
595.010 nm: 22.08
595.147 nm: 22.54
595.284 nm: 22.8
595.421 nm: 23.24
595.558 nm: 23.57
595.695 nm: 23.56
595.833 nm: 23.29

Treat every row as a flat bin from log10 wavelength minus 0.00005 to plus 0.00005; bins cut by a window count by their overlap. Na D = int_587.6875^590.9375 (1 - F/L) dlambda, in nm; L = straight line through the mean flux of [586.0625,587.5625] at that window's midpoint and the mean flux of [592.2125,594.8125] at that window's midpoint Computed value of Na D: 0.36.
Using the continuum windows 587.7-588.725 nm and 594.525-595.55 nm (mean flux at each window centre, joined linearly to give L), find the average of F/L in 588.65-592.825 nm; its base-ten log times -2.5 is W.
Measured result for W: 0.07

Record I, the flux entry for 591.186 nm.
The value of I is 22.08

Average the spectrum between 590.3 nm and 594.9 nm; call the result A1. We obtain 22.9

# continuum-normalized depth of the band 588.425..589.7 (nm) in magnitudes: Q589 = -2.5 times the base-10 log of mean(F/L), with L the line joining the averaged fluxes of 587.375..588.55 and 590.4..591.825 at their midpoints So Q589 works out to 0.21 mag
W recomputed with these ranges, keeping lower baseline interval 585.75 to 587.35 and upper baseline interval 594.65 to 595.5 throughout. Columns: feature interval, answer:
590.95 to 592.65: -0.018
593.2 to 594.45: -0.027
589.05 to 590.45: 0.199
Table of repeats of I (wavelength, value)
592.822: 22.97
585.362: 23.99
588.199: 22.37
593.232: 23.6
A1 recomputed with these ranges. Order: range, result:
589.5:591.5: 20.9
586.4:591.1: 21.4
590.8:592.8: 23.1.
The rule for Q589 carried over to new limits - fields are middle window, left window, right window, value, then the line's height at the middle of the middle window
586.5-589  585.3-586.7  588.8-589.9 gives -0.100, 20.5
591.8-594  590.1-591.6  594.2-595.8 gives -0.025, 22.5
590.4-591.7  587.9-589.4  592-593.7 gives -0.024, 21.9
